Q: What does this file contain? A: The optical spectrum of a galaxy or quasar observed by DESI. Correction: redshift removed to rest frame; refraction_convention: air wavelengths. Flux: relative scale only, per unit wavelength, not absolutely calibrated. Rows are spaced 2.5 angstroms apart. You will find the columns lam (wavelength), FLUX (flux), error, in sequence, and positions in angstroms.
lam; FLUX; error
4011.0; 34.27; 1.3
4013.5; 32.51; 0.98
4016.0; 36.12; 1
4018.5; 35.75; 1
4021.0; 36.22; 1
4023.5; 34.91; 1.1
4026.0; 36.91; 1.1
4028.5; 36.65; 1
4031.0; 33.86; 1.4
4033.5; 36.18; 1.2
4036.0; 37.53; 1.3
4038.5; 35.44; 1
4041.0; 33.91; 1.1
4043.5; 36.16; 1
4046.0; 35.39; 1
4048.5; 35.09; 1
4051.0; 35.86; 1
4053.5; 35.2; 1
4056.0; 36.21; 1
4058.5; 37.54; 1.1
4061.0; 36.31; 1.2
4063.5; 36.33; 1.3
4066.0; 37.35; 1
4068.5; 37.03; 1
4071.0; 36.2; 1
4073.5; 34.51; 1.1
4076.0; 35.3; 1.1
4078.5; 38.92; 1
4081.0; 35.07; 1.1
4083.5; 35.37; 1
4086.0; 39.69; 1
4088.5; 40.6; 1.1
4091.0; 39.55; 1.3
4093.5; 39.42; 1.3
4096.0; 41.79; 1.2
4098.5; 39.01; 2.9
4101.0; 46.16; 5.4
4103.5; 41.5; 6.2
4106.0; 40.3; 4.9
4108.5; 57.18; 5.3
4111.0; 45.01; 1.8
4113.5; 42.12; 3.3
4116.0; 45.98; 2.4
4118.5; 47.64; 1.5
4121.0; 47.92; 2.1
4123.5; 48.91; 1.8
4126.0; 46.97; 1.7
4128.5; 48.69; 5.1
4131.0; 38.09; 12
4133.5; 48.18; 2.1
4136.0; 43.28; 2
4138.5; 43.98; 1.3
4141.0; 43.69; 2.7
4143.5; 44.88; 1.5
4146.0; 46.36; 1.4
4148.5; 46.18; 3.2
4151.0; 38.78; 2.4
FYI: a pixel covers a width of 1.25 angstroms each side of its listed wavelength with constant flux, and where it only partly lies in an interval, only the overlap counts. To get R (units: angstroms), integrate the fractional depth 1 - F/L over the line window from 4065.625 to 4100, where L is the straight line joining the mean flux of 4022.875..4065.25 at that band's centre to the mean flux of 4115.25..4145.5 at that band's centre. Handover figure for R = 2.0 angstroms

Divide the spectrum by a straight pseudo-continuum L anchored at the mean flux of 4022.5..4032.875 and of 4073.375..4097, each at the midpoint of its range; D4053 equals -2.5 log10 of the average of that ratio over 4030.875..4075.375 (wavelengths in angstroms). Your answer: 0.02 mag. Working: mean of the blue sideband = 35.6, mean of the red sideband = 38.1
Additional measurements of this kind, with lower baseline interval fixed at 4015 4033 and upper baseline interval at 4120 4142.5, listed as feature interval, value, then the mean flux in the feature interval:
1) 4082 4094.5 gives 0.075 mag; 38.8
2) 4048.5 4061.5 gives 0.072 mag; 36.1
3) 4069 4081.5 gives 0.122 mag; 36.1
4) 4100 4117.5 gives -0.050 mag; 45.5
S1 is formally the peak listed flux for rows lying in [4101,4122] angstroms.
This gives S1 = 57.18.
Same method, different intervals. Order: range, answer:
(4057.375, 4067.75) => 37.54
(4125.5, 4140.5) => 48.69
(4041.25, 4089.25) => 40.6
